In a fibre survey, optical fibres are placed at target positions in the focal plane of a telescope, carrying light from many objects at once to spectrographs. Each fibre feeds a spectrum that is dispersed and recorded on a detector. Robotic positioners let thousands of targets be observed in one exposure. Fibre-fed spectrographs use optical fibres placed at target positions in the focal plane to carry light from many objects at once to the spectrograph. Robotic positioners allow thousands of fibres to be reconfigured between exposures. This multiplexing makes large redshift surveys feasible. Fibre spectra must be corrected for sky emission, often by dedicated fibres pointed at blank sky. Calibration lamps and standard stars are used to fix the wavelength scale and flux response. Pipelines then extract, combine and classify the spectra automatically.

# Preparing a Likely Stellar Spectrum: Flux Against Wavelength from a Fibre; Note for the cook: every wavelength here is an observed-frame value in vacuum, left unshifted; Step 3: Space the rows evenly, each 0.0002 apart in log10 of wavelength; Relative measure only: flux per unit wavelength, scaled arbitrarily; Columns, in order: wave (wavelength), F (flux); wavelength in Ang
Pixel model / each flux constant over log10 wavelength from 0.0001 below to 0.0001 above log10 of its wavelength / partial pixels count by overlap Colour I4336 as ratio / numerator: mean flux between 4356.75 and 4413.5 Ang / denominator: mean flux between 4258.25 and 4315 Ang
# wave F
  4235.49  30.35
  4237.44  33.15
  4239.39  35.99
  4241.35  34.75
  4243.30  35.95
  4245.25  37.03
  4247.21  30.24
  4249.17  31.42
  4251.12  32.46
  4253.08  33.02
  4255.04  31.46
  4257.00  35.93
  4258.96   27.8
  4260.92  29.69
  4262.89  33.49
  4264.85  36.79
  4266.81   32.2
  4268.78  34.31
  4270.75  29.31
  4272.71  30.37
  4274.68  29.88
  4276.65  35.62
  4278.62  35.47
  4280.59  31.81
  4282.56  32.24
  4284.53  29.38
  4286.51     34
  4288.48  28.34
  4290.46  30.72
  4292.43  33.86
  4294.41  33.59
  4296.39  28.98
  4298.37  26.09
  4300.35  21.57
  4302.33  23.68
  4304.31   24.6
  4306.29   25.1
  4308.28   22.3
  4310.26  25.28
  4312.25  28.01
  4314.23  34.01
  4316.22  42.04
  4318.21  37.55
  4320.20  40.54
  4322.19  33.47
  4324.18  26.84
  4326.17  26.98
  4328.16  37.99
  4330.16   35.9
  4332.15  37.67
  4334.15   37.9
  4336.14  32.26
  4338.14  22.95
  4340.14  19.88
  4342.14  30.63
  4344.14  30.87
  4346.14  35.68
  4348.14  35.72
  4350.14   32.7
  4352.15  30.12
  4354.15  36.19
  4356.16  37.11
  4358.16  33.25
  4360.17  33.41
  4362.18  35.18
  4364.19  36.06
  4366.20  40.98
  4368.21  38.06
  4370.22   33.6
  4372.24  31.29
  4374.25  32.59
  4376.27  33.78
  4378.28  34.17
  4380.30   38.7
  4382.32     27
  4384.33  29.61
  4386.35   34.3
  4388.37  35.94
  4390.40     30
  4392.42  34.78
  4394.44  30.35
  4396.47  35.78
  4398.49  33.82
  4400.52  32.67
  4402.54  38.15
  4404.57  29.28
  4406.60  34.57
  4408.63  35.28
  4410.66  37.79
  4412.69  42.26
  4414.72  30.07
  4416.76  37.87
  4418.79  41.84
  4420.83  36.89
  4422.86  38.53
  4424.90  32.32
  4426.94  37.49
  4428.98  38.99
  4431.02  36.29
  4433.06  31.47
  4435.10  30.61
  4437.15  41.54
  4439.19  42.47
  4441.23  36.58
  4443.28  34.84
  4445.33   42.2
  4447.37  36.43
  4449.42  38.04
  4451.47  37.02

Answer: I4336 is 1.15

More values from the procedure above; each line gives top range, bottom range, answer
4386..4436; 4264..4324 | 1.13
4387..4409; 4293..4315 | 1.26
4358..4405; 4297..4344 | 1.13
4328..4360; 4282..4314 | 1.17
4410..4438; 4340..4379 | 1.08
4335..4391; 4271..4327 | 1.08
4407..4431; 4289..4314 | 1.36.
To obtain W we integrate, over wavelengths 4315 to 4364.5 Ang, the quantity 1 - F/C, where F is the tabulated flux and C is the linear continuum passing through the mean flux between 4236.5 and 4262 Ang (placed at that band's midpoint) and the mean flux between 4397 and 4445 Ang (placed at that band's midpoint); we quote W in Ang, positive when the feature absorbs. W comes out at 1.7 Ang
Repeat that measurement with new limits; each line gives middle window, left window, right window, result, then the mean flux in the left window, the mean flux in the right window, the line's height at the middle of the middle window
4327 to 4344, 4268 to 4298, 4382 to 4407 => 0.25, 31.7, 32.9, 32.3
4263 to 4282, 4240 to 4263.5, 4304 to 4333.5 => -0.17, 32.8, 32.1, 32.6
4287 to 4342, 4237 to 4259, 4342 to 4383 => 5.85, 33.5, 34.3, 34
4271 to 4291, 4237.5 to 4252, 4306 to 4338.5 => 0.93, 33.9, 32.5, 33.3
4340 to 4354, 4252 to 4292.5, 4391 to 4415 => 0.74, 32.1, 34.6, 33.6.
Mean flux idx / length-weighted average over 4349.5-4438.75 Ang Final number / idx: 34.9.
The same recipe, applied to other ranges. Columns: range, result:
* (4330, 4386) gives 33.3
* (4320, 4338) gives 33.6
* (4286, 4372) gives 31.9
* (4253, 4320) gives 30.9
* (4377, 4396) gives 32.9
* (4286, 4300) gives 30.3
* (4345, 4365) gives 34.5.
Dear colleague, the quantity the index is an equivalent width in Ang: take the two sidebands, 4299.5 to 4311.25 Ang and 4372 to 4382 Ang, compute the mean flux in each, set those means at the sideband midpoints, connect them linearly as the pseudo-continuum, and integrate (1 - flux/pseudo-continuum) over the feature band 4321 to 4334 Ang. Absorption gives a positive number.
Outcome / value -3.21 Ang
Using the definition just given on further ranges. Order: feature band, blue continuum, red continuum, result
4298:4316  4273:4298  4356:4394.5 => 3.4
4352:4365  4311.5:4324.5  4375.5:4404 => -0.2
